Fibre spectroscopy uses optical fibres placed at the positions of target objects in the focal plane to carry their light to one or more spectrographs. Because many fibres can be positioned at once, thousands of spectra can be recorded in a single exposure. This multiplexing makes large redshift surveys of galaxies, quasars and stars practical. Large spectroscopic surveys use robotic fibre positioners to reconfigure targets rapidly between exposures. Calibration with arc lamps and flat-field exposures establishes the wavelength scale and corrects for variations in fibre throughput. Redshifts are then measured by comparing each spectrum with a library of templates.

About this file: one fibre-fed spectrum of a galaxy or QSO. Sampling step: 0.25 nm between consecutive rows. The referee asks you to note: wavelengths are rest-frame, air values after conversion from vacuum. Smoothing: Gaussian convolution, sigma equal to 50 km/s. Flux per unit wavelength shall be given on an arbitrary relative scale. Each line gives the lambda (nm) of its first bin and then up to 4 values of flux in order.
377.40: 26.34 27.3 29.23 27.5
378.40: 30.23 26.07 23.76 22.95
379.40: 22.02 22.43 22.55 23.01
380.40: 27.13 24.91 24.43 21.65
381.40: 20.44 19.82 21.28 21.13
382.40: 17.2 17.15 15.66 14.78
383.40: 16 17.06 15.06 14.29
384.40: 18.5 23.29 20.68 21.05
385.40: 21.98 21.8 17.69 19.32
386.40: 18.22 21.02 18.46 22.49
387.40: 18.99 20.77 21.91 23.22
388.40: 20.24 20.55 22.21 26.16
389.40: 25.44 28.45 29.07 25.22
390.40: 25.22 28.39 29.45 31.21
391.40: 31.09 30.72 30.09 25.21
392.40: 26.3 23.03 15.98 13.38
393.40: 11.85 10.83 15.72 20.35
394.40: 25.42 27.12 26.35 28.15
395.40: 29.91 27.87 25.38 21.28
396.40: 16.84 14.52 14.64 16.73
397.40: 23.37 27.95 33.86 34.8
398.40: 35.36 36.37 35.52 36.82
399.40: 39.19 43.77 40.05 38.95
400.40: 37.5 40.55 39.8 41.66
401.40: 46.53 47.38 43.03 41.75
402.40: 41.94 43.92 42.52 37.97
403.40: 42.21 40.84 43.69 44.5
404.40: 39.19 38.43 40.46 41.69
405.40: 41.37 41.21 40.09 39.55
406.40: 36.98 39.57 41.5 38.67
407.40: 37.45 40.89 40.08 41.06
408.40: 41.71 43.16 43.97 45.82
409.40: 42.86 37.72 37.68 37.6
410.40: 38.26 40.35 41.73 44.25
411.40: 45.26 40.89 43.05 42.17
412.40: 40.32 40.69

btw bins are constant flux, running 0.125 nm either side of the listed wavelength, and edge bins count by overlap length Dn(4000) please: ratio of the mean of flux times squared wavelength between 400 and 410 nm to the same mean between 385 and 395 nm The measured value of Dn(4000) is 1.95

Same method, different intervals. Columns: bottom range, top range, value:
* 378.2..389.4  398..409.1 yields 2.14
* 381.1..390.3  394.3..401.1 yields 1.58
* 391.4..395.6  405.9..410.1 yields 1.90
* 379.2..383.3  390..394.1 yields 1.18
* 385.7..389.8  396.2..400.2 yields 1.48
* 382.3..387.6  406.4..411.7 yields 2.47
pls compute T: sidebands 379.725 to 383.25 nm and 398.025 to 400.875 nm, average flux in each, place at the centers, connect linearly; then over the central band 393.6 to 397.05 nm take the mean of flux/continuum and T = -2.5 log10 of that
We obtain 0.48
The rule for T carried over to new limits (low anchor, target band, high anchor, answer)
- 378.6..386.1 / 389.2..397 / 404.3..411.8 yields 0.20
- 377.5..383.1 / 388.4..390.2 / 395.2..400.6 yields 0.07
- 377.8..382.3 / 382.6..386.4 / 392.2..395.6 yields 0.25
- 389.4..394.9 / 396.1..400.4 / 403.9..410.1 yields 0.03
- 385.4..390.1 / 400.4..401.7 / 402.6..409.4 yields -0.18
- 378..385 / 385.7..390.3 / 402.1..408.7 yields 0.20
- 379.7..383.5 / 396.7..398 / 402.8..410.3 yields 0.42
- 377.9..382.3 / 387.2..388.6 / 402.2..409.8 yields 0.34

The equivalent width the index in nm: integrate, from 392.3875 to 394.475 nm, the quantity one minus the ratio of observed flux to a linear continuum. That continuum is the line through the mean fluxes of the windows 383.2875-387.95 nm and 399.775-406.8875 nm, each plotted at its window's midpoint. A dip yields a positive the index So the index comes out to 0.83 nm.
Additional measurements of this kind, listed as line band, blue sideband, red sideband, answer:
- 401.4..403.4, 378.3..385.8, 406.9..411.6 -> -0.38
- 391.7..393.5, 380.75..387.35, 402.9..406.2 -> 0.43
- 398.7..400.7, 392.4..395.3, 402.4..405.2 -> -0.38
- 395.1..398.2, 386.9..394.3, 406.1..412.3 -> 0.54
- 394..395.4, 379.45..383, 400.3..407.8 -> 0.31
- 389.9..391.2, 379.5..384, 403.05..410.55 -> -0.02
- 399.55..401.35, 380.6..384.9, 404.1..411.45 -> -0.33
